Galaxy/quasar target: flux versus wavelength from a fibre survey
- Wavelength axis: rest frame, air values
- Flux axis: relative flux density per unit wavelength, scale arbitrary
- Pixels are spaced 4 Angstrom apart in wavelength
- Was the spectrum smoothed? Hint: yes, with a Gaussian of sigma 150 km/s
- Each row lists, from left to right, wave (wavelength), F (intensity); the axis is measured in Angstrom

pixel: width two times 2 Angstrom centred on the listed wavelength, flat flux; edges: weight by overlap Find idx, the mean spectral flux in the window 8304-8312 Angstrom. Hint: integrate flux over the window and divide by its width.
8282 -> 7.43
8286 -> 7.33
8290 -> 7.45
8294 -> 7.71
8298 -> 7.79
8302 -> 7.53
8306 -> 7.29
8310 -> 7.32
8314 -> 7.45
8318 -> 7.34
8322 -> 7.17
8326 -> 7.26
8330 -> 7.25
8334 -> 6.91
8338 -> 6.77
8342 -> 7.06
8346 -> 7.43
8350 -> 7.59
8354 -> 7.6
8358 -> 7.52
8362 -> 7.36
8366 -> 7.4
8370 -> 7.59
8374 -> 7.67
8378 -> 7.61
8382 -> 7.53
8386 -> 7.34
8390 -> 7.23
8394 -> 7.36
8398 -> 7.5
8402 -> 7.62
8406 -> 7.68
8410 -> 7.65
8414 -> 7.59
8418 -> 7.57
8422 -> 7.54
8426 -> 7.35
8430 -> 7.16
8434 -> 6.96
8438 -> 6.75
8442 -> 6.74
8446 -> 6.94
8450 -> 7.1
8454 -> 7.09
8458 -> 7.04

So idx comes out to 7.3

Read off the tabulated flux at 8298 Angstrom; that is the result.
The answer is 7.79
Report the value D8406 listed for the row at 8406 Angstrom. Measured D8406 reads 7.68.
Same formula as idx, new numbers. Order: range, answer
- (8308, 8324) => 7.32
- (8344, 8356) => 7.54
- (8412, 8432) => 7.44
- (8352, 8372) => 7.49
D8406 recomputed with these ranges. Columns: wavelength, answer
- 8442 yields 6.74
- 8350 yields 7.59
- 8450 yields 7.1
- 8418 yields 7.57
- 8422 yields 7.54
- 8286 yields 7.33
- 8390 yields 7.23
